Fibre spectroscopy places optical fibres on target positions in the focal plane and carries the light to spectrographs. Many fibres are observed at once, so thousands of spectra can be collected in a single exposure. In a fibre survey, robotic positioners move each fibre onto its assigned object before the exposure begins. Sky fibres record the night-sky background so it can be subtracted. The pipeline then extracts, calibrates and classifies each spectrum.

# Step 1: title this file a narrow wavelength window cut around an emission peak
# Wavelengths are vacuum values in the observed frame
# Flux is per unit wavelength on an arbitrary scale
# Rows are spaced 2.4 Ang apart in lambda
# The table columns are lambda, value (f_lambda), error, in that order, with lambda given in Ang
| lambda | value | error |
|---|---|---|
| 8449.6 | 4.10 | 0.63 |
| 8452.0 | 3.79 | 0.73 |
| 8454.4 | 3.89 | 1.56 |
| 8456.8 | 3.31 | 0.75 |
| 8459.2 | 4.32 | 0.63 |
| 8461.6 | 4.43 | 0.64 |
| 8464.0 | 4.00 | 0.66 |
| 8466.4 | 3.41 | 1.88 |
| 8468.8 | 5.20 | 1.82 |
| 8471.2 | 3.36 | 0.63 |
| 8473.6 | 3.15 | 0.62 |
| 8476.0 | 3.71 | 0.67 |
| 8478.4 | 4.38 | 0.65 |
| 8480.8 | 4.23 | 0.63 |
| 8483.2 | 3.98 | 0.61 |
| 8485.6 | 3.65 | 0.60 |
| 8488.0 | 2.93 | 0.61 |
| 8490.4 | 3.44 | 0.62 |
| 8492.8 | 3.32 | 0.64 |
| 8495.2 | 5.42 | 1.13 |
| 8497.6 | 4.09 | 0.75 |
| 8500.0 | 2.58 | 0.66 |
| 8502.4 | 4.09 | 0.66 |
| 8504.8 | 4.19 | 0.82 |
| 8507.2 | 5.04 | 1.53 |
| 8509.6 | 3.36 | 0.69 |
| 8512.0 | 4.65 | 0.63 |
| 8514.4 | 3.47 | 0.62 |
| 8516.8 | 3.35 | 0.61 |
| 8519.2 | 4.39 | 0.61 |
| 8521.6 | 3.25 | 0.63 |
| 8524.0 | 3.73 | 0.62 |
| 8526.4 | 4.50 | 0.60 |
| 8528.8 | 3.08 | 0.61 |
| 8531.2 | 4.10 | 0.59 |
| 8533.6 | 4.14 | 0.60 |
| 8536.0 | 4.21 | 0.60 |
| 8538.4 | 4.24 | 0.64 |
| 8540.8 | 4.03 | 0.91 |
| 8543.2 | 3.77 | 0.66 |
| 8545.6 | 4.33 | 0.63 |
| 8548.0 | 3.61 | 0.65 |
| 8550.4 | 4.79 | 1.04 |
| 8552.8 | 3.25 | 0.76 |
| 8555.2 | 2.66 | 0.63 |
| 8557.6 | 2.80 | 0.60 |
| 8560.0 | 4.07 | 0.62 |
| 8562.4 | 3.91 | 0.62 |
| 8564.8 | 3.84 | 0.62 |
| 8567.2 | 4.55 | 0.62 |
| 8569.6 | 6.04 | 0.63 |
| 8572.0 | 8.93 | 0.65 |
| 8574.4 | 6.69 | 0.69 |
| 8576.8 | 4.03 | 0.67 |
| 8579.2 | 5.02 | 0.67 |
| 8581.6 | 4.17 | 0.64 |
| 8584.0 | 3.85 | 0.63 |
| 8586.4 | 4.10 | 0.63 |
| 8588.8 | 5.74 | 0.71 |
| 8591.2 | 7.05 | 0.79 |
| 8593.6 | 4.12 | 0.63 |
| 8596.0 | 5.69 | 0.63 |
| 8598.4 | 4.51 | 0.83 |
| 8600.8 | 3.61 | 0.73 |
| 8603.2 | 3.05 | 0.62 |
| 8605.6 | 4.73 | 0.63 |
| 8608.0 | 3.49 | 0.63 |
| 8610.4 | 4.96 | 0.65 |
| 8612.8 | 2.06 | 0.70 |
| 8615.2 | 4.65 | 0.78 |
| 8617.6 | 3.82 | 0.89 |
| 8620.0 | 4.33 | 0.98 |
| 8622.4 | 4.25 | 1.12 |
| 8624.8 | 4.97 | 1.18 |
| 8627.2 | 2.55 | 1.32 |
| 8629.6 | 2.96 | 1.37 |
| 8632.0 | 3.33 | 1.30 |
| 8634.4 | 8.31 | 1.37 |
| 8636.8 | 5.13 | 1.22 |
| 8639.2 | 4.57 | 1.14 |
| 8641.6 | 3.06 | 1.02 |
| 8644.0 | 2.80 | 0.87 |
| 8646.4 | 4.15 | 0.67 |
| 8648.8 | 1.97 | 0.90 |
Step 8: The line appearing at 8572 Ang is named [S II]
